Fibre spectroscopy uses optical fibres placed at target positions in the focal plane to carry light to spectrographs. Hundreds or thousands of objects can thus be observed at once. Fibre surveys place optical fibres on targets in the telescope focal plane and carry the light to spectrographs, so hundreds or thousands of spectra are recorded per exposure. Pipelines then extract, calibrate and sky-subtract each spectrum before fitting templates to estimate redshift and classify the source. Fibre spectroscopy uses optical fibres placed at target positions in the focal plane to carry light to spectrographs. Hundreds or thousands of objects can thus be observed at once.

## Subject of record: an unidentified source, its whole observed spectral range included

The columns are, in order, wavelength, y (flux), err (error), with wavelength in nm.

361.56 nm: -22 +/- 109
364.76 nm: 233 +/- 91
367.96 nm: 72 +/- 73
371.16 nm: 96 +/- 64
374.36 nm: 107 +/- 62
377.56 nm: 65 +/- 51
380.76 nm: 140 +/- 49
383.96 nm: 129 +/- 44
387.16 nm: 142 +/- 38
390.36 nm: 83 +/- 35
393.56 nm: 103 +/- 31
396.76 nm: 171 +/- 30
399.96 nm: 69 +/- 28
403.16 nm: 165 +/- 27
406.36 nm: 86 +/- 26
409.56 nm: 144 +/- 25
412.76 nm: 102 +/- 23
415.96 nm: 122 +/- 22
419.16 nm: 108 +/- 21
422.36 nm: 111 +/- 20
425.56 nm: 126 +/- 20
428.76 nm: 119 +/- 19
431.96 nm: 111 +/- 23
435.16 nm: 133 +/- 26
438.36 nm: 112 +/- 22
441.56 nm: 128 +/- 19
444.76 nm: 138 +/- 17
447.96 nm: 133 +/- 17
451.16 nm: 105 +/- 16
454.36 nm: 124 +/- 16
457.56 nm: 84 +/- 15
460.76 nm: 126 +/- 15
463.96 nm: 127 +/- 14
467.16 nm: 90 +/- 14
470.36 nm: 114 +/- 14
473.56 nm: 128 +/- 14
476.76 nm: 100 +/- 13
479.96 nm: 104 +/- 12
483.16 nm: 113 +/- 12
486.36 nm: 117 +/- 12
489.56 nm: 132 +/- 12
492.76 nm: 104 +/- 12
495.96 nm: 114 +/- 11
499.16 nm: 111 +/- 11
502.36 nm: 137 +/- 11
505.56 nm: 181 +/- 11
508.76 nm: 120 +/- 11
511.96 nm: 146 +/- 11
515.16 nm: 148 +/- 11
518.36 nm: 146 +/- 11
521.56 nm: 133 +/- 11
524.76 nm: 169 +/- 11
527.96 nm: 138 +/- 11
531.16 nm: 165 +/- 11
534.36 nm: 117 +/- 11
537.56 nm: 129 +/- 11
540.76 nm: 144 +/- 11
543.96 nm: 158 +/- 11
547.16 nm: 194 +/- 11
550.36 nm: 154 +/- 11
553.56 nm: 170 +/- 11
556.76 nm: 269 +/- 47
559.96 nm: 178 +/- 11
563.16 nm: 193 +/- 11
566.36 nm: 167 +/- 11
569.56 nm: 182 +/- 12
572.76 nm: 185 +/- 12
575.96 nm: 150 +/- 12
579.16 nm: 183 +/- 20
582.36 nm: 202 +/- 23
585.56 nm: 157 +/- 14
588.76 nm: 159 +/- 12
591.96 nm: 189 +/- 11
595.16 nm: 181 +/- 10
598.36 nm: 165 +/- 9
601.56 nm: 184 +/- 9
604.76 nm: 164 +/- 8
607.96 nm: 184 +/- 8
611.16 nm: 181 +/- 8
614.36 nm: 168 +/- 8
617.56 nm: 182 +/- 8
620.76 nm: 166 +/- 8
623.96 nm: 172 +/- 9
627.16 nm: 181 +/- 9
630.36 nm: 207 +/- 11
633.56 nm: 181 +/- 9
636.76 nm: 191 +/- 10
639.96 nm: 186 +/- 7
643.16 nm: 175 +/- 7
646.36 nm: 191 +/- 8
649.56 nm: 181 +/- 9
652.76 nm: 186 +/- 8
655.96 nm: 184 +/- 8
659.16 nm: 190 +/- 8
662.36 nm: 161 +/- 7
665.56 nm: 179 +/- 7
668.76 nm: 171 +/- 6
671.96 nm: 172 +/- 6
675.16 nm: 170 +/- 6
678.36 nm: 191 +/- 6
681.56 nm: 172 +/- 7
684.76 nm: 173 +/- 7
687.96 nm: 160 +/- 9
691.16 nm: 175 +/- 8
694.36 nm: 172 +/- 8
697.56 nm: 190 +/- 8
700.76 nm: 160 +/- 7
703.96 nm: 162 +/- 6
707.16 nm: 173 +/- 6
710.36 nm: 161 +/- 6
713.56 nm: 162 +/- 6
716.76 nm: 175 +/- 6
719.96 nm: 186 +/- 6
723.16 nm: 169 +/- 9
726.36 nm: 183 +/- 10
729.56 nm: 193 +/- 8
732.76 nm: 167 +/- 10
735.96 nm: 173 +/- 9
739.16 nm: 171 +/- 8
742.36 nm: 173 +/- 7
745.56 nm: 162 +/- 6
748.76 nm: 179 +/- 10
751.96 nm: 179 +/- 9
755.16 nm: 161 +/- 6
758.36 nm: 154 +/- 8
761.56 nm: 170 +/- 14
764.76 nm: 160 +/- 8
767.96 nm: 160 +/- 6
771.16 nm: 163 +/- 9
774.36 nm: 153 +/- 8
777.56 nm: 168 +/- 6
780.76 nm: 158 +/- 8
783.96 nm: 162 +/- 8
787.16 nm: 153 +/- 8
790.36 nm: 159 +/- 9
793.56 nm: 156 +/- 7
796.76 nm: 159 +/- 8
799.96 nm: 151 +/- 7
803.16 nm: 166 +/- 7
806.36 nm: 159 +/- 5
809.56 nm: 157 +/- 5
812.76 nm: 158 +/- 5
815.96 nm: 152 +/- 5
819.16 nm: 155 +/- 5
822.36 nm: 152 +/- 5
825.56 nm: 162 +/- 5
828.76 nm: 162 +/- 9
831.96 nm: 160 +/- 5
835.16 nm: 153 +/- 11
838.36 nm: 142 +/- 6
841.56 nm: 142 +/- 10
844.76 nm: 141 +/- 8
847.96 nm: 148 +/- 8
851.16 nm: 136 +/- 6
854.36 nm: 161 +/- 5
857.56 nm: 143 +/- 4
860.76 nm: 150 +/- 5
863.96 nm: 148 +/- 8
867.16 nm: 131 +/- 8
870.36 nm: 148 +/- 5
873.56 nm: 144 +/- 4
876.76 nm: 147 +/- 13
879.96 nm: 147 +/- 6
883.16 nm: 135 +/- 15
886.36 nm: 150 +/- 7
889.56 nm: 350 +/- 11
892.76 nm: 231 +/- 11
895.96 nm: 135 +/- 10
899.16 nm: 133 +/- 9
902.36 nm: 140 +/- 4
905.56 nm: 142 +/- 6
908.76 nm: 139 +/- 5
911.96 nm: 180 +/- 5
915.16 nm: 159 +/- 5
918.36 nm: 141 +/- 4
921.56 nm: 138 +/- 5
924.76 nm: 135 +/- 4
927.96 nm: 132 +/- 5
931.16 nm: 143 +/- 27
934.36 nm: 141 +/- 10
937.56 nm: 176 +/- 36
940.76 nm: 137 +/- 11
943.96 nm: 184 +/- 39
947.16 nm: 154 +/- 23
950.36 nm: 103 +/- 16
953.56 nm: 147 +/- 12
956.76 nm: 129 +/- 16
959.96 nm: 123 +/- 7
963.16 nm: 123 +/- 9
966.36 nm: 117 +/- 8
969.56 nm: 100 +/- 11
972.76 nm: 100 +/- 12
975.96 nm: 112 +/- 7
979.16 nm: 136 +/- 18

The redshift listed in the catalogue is 0.357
